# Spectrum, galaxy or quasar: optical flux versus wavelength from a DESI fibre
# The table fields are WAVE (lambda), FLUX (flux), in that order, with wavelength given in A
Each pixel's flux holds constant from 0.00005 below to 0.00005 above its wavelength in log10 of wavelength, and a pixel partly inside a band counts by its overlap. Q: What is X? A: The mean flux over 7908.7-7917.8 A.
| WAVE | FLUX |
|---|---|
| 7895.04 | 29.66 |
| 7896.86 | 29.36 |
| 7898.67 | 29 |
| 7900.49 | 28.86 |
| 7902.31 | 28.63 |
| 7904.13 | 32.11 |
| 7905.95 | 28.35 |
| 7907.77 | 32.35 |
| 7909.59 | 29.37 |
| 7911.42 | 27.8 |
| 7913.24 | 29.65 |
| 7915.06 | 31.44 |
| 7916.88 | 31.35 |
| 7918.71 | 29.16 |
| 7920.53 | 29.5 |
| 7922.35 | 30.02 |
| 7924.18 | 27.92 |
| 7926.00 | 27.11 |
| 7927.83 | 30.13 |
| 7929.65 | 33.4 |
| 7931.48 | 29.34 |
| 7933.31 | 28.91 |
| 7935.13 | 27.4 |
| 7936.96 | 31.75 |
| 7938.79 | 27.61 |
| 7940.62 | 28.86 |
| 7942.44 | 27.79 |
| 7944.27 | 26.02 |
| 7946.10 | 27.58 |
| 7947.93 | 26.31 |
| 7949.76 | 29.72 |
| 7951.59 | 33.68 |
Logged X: 29.9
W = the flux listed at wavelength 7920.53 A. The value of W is 29.5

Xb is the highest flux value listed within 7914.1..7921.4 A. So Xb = 31.44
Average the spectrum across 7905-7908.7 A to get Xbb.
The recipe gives 30.4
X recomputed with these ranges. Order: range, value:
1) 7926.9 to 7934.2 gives 30.4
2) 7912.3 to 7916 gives 30.6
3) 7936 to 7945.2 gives 28.4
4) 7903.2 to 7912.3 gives 30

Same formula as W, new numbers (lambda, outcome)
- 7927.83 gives 30.13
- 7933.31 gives 28.91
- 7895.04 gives 29.66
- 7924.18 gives 27.92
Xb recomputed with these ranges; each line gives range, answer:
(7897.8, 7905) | 32.11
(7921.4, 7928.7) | 30.13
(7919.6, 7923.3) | 30.02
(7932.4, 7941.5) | 31.75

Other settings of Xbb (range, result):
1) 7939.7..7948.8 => 27.3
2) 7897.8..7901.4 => 28.9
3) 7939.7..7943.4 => 28.3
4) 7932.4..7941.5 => 28.9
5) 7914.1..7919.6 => 30.6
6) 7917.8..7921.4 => 29.4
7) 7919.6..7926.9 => 28.7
